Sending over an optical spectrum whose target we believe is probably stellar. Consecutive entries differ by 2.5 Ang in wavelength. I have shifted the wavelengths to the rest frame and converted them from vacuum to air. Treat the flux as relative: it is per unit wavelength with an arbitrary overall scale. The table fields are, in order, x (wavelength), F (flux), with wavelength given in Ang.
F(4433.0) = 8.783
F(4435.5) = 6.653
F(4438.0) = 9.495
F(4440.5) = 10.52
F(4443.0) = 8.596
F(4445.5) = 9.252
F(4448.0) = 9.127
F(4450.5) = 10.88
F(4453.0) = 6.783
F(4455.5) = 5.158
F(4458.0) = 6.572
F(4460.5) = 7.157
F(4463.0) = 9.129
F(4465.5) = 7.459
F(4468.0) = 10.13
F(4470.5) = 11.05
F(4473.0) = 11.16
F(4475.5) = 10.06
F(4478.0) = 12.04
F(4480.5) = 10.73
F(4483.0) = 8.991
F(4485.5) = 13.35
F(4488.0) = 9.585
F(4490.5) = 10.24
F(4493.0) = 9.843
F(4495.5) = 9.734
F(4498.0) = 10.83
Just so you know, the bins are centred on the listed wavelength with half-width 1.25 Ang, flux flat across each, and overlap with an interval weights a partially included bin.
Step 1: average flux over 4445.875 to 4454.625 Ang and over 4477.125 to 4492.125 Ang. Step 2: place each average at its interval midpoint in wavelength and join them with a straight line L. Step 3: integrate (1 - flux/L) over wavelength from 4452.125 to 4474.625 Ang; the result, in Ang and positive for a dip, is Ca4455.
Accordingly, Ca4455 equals 3.0 Ang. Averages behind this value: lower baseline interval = 8.8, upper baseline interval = 10.8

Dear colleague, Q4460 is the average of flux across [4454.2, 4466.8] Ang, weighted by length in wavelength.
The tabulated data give 7.11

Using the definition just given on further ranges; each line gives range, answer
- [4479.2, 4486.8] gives 11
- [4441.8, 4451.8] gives 9.45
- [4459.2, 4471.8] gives 8.98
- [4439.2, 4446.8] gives 9.45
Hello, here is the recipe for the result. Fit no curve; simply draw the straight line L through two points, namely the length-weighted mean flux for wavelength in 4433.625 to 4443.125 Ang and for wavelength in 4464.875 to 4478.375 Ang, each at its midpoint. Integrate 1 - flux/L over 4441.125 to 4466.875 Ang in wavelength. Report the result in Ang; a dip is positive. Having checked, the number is 3.8 Ang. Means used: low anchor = 8.84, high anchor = 10.3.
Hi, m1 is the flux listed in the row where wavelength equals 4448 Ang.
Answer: 9.127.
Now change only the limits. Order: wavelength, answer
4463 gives 9.129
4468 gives 10.13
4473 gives 11.16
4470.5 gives 11.05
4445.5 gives 9.252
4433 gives 8.783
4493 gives 9.843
